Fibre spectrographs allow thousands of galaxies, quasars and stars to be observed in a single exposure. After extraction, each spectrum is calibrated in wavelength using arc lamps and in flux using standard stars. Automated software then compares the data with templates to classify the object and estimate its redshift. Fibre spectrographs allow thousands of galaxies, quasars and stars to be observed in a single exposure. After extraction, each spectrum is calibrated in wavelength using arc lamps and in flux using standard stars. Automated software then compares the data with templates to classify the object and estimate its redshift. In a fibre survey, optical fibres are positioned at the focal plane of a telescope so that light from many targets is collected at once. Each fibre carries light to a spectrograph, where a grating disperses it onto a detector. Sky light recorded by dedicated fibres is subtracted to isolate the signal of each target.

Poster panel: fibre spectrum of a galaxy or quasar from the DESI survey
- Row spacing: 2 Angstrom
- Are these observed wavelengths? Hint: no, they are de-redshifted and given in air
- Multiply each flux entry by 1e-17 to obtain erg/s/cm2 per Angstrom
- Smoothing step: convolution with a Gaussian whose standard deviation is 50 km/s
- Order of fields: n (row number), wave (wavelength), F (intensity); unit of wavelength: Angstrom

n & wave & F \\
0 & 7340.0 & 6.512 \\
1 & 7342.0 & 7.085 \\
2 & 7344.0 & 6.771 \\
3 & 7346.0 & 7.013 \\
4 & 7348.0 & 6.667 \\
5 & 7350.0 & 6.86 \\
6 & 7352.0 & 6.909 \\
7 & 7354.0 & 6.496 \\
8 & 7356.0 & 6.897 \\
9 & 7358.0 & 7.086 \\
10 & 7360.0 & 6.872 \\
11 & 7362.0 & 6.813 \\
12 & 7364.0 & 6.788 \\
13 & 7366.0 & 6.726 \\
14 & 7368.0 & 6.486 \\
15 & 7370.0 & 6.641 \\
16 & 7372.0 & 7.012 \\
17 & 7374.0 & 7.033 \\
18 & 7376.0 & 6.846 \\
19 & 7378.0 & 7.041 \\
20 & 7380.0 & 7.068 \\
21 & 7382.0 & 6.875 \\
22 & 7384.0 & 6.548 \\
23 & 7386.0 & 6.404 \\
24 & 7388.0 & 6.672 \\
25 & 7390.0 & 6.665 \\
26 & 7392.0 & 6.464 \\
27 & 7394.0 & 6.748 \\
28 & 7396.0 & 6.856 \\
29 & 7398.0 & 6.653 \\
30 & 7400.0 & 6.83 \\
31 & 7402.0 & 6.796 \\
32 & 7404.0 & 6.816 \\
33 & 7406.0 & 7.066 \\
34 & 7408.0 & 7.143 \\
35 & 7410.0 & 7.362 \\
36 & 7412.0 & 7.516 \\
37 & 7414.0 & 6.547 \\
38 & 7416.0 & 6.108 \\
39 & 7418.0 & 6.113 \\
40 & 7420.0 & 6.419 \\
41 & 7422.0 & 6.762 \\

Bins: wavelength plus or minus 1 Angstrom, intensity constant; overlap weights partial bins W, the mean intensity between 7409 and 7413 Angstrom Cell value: 7.44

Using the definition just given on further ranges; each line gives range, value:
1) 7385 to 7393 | 6.55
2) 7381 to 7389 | 6.62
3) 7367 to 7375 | 6.79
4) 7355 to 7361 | 6.95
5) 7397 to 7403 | 6.76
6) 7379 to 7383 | 6.97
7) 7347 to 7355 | 6.73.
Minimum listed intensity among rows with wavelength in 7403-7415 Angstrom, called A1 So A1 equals 6.547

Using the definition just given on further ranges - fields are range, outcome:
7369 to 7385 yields 6.548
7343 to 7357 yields 6.496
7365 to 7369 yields 6.486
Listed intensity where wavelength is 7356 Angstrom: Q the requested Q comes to 6.897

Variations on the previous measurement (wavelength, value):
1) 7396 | 6.856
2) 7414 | 6.547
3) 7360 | 6.872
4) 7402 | 6.796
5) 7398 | 6.653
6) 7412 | 7.516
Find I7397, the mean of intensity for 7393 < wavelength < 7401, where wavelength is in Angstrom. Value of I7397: 6.77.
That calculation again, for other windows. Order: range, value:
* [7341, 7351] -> 6.88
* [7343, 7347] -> 6.89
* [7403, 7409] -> 7.01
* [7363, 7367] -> 6.76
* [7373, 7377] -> 6.94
